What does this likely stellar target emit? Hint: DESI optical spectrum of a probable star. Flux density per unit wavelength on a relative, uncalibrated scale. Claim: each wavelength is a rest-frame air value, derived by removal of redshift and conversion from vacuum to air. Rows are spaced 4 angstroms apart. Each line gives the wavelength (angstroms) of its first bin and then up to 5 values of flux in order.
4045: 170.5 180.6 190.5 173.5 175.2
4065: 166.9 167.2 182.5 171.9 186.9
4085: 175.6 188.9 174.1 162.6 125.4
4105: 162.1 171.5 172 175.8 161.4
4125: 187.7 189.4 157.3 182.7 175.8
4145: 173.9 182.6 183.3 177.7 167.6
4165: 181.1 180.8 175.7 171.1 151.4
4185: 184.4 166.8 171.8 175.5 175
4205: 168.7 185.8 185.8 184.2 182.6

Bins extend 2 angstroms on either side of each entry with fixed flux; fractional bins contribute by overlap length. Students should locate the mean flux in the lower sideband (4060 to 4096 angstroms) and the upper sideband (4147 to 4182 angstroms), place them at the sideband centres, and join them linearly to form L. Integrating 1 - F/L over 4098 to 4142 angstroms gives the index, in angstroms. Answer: 1.7 angstroms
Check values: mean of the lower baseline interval 176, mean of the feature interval 169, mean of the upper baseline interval 175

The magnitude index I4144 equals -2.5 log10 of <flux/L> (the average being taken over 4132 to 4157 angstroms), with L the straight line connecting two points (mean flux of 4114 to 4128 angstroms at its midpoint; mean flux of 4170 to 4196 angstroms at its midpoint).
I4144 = -0.02 mag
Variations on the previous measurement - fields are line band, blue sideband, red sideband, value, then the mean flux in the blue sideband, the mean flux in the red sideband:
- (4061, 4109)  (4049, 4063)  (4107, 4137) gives 0.05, 180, 174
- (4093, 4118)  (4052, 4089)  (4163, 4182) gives 0.09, 177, 173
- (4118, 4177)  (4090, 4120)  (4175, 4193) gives -0.06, 164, 169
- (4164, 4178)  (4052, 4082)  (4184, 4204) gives -0.02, 176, 174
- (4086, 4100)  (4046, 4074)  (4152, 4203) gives 0.02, 176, 174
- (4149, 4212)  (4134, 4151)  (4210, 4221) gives 0.04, 177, 185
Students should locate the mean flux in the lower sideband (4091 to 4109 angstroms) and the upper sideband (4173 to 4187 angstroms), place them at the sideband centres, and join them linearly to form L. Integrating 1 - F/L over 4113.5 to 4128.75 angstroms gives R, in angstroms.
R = -1.45 angstroms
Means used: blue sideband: 158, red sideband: 170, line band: 176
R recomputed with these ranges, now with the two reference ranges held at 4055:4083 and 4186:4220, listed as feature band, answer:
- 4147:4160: -0.3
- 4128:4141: 0.0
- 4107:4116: 0.2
